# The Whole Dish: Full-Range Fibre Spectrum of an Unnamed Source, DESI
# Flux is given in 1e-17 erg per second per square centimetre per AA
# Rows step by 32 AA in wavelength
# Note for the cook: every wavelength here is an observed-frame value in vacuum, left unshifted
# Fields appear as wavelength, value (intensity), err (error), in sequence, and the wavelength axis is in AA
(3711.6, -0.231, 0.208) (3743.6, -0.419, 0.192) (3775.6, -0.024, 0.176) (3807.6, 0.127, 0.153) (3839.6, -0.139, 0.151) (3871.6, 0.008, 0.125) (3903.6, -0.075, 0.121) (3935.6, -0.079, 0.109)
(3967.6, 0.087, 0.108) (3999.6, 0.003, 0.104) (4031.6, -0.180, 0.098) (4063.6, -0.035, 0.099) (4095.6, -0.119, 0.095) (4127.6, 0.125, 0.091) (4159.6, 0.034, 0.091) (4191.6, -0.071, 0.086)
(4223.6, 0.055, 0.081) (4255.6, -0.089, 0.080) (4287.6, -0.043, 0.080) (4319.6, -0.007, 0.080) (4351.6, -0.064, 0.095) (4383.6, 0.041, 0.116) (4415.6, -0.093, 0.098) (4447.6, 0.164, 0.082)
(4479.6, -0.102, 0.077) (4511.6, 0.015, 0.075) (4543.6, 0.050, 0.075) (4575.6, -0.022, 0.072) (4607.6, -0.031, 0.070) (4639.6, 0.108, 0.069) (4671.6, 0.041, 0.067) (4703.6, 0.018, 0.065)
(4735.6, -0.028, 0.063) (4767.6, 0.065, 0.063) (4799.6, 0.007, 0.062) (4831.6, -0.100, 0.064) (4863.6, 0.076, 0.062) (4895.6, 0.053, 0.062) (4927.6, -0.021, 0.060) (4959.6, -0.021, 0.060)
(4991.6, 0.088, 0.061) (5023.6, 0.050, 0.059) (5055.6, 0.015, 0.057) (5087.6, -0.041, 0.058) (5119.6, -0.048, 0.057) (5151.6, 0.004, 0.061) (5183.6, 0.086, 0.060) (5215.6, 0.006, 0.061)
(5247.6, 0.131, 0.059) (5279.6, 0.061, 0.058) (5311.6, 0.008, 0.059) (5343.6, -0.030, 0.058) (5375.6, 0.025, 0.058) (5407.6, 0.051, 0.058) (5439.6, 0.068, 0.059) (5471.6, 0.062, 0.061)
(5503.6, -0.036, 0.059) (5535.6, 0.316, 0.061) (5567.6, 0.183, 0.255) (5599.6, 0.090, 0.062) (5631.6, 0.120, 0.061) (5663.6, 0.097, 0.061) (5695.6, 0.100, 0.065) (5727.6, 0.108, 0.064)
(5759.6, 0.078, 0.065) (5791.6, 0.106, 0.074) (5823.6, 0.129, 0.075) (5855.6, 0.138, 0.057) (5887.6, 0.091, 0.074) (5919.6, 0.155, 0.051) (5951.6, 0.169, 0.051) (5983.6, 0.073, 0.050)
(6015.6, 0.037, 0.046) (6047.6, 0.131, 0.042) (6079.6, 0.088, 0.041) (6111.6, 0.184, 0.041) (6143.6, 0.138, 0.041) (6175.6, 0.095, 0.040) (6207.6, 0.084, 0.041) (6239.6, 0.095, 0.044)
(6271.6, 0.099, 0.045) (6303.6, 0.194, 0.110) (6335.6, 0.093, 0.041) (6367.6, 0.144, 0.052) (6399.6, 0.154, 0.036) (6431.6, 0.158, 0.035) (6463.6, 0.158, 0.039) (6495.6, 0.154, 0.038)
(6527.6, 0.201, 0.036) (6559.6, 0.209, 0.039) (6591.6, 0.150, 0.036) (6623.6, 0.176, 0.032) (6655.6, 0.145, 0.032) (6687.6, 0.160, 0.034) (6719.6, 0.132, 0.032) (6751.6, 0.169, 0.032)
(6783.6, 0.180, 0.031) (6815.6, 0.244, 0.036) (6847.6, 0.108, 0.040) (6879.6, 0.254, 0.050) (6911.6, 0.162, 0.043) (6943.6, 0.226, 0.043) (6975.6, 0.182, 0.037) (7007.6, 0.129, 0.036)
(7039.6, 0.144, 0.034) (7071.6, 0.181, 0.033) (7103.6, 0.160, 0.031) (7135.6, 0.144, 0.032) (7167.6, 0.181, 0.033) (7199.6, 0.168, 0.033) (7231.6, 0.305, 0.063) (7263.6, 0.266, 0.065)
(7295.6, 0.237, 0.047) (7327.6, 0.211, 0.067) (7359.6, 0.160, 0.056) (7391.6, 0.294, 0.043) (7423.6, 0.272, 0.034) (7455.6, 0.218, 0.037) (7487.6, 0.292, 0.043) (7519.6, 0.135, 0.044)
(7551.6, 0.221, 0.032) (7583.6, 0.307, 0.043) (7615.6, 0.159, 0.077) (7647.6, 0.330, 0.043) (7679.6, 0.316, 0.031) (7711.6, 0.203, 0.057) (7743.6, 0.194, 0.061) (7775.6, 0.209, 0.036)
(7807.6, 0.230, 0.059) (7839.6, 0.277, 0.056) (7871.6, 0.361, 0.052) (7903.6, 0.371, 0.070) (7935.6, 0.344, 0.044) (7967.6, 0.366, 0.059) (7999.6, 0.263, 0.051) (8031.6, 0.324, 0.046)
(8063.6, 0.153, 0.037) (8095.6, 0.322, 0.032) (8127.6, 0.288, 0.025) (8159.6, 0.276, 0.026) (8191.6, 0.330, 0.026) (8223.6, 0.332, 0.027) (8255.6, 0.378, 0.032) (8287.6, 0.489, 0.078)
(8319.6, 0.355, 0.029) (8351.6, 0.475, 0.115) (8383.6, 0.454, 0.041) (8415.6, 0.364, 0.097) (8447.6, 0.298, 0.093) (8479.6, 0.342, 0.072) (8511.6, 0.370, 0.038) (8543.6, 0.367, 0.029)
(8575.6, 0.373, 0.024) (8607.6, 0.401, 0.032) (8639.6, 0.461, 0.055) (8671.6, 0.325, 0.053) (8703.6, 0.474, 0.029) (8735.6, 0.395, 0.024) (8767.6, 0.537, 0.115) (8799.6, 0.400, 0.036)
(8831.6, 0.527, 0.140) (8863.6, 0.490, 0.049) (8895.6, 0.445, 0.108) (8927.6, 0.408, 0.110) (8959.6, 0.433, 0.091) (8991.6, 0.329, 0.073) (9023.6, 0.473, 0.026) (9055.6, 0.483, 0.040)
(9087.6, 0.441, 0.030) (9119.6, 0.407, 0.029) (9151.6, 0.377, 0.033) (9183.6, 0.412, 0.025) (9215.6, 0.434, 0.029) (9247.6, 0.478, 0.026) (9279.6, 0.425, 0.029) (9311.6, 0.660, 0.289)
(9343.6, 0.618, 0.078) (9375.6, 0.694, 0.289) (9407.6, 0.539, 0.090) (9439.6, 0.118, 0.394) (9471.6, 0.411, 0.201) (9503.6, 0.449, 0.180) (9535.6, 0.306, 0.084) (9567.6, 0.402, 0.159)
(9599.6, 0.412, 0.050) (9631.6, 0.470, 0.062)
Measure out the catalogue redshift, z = 0.962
